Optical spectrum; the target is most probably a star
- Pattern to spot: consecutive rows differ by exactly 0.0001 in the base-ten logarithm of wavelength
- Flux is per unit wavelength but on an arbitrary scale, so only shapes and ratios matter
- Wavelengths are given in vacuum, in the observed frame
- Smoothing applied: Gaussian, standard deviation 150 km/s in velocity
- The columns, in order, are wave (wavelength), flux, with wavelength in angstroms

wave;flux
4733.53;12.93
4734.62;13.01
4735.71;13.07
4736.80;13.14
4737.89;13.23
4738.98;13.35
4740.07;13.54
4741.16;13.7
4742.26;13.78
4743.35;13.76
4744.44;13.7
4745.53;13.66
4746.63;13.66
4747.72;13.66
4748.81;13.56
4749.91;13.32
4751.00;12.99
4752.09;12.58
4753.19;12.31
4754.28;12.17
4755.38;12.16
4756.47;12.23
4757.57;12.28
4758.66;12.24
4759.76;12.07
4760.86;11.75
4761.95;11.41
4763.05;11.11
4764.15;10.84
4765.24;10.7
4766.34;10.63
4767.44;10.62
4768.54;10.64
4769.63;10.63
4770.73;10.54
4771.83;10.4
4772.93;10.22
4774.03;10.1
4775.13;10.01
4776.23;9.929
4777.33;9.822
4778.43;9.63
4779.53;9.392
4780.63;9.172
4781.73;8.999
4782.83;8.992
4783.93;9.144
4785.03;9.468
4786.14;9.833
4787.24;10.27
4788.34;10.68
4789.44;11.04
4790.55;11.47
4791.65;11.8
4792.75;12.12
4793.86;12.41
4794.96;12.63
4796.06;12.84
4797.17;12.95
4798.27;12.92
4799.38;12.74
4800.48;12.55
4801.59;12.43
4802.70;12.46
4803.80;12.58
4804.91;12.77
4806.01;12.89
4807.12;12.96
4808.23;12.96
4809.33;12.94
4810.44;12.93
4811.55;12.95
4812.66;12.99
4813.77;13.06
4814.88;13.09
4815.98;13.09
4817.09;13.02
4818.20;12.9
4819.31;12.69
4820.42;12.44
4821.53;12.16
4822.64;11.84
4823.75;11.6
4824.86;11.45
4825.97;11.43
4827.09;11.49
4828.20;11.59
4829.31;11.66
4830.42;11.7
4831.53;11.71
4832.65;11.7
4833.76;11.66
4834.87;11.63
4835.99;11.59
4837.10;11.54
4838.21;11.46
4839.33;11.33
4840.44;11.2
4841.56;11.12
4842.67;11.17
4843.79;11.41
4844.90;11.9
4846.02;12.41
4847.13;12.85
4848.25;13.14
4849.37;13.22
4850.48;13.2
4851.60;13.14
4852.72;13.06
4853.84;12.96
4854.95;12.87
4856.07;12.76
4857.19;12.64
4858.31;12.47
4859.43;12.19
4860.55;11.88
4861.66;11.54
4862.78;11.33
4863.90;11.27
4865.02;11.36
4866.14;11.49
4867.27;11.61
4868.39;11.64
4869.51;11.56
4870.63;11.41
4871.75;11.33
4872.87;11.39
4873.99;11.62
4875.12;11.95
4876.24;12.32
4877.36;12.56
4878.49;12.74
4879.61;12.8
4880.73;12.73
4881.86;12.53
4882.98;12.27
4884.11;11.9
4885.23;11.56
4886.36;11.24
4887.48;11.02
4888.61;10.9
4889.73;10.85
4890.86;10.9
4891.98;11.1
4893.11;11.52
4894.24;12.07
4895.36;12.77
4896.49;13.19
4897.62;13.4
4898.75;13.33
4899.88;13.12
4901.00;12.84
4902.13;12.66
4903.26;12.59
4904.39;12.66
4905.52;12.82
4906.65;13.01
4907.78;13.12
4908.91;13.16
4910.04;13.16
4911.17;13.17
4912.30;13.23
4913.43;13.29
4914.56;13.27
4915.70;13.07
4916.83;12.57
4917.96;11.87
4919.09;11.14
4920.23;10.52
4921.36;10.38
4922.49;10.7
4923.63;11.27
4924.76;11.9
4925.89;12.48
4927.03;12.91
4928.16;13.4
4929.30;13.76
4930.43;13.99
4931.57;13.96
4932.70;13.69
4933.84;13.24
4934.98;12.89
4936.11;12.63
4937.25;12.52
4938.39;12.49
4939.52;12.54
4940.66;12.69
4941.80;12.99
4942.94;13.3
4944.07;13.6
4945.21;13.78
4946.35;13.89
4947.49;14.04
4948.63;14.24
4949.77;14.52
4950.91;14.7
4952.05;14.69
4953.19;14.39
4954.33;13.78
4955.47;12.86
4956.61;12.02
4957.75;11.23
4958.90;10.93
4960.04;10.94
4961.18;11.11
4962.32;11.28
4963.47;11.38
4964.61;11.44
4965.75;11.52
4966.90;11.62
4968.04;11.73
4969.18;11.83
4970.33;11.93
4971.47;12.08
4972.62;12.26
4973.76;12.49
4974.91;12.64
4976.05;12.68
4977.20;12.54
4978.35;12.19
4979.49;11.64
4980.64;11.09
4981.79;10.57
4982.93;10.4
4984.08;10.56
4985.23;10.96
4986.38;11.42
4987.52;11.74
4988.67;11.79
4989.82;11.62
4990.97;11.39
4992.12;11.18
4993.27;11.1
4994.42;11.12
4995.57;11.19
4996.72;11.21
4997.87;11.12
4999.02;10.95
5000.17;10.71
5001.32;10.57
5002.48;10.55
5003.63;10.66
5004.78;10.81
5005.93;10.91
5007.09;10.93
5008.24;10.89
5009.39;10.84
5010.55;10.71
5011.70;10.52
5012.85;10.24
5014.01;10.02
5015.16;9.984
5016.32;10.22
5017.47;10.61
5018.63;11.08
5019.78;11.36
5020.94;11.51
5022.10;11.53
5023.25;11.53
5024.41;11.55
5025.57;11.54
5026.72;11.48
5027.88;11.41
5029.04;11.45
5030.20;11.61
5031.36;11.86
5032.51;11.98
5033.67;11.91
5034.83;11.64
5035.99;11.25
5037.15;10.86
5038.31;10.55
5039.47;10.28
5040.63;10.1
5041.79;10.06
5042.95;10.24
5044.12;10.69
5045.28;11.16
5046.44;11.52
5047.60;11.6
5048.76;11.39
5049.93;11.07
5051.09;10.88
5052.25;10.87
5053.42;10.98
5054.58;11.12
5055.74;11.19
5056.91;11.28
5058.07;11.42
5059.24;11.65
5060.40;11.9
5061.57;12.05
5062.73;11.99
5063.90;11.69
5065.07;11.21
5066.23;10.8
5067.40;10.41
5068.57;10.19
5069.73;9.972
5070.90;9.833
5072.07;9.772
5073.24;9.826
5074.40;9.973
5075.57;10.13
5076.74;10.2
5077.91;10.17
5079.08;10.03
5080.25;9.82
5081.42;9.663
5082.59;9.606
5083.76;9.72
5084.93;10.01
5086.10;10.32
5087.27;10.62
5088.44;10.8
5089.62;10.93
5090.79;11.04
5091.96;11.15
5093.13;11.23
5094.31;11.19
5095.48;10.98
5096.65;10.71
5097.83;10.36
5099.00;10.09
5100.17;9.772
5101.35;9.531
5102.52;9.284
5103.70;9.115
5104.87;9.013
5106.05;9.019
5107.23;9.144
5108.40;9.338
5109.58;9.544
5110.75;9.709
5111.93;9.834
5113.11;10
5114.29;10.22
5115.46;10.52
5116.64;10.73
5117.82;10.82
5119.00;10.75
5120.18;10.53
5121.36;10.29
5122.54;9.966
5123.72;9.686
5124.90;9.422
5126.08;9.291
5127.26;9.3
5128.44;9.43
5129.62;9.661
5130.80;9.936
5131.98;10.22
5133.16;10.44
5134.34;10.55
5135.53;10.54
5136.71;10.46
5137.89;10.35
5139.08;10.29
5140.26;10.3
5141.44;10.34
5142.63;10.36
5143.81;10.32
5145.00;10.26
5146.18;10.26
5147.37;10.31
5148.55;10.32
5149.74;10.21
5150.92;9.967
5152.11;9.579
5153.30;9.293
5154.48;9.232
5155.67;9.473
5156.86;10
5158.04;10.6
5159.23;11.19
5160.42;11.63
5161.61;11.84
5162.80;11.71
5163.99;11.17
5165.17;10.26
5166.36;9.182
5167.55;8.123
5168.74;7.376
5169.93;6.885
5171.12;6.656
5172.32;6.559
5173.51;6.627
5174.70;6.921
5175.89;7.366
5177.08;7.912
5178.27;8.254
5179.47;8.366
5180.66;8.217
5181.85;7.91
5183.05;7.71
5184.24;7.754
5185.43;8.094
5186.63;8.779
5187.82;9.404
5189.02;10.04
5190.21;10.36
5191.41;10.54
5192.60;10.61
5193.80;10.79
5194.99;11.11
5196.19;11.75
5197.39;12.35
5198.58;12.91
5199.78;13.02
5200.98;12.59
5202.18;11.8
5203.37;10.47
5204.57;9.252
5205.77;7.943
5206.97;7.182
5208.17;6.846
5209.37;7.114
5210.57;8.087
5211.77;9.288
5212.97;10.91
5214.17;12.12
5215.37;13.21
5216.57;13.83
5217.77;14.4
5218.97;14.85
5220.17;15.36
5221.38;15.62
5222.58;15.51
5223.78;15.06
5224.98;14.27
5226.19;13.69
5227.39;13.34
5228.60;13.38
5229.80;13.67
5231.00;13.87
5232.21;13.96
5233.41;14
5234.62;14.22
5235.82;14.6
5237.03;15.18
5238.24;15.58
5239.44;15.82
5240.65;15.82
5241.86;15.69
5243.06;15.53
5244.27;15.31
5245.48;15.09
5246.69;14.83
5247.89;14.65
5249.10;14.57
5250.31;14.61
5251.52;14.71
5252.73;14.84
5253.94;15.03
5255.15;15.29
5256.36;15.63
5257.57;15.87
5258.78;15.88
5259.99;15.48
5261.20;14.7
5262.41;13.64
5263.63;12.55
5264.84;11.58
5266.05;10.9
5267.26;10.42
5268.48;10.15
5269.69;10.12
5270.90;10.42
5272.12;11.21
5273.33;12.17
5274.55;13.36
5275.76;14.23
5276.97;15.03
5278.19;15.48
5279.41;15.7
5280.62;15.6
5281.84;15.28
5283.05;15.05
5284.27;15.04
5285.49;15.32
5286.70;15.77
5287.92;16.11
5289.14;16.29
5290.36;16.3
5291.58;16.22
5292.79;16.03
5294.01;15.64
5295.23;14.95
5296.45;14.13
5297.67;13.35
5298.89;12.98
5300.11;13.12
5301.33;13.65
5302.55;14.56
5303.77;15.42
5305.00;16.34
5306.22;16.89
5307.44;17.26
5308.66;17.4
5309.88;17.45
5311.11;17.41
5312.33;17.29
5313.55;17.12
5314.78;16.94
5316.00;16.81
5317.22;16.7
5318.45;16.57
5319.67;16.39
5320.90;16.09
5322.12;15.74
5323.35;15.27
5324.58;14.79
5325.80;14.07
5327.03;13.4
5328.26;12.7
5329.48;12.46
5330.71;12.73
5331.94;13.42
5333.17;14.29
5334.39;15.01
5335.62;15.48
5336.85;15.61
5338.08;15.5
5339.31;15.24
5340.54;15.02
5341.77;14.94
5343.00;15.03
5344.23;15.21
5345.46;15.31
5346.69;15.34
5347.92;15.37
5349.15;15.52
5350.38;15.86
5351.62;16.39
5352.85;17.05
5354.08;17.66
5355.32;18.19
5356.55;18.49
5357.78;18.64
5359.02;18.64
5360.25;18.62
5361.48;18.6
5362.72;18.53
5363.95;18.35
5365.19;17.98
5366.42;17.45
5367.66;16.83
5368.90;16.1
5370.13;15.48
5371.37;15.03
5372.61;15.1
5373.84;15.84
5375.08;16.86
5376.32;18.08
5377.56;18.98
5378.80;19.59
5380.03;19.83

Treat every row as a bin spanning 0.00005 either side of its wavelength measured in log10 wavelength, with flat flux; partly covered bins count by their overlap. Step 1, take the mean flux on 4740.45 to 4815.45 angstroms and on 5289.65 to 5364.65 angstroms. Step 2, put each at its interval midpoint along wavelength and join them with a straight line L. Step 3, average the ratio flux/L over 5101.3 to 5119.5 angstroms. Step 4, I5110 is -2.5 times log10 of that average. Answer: 0.41 mag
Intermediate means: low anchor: 11.8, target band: 9.79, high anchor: 15.8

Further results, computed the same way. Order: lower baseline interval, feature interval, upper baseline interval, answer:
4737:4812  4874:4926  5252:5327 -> 0.03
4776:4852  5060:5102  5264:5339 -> 0.27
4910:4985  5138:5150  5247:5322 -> 0.32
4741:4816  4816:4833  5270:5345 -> 0.01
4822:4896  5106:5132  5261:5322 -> 0.35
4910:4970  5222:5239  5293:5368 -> 0.05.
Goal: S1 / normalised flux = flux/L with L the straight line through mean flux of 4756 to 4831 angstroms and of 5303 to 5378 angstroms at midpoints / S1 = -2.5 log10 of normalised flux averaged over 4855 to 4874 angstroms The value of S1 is 0.03 mag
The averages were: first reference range 11.6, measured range 11.8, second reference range 16.2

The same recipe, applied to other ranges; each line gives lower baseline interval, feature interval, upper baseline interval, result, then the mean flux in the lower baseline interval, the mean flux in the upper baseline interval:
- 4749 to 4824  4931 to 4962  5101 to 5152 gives -0.20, 11.7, 9.99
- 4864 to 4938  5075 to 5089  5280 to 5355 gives 0.33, 12.3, 15.5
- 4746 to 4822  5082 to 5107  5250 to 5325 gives 0.32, 11.7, 14.9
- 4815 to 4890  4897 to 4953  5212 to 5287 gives -0.05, 12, 14.1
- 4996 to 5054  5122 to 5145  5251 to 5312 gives 0.24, 11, 14.6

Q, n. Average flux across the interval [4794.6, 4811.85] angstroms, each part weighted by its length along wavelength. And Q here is 12.8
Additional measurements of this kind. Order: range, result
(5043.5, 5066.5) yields 11.3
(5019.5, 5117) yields 10.7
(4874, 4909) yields 12.3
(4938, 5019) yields 11.8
